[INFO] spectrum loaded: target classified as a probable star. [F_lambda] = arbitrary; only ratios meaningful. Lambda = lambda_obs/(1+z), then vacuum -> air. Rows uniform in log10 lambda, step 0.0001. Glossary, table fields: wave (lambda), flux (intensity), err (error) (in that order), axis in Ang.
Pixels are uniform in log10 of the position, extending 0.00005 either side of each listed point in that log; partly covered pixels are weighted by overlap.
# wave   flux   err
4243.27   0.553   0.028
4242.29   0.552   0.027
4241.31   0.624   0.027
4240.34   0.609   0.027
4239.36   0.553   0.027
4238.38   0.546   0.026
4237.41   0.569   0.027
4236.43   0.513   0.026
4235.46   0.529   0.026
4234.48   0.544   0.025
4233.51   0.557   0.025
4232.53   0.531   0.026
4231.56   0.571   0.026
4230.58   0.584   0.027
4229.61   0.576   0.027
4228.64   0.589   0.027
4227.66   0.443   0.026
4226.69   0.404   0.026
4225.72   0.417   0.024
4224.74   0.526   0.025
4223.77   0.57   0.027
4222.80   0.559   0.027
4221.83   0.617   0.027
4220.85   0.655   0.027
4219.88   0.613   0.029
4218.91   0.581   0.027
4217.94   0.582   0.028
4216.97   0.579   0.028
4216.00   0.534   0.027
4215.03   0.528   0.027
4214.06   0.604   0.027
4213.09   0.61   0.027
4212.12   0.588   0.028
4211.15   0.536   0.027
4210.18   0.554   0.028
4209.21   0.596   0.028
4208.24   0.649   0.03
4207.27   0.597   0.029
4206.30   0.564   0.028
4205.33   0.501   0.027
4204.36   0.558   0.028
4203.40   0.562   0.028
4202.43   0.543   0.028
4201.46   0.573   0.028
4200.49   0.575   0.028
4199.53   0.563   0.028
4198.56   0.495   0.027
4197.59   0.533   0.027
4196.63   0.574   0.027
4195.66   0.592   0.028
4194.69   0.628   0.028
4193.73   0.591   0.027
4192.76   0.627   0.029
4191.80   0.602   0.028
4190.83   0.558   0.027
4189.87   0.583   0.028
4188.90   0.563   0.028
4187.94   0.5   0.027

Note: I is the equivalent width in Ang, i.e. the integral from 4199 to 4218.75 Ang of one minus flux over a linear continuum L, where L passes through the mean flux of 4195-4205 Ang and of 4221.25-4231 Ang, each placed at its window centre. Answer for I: -0.81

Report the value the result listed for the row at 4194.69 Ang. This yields 0.628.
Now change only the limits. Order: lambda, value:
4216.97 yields 0.579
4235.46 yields 0.529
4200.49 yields 0.575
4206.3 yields 0.564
